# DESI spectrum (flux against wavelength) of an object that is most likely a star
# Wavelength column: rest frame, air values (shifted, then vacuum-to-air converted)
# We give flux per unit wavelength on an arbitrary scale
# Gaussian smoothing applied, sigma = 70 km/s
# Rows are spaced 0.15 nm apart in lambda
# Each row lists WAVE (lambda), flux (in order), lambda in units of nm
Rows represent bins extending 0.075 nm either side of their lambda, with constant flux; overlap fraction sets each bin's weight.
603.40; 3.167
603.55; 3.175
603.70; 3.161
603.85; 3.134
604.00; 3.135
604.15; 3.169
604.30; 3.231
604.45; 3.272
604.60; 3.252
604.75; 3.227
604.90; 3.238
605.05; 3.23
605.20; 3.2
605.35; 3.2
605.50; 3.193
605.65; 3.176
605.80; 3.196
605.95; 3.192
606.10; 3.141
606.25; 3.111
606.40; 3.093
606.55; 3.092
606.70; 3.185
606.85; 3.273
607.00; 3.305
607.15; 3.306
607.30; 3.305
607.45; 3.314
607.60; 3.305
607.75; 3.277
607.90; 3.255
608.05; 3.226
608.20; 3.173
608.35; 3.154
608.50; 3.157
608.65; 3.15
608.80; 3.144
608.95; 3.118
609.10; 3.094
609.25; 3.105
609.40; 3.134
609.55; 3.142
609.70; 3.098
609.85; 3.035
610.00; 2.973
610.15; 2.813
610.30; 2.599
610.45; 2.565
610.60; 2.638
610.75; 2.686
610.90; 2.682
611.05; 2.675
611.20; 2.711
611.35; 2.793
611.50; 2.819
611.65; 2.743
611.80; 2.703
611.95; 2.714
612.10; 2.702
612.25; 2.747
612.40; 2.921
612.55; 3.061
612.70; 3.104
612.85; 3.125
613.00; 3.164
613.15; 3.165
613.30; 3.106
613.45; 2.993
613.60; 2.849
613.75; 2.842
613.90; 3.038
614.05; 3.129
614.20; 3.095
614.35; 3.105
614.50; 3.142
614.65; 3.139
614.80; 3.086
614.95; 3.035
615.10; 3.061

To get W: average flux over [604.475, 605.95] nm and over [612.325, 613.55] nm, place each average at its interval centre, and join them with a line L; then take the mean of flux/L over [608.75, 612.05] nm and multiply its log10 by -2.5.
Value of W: 0.10 mag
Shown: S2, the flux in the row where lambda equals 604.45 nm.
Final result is 3.272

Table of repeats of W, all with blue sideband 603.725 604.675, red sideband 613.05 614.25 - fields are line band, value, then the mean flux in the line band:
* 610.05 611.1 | 0.16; 2.67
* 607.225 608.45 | -0.04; 3.25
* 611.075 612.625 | 0.10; 2.79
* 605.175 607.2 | -0.01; 3.19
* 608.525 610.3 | 0.02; 3.06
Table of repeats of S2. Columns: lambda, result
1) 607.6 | 3.305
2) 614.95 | 3.035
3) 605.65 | 3.176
